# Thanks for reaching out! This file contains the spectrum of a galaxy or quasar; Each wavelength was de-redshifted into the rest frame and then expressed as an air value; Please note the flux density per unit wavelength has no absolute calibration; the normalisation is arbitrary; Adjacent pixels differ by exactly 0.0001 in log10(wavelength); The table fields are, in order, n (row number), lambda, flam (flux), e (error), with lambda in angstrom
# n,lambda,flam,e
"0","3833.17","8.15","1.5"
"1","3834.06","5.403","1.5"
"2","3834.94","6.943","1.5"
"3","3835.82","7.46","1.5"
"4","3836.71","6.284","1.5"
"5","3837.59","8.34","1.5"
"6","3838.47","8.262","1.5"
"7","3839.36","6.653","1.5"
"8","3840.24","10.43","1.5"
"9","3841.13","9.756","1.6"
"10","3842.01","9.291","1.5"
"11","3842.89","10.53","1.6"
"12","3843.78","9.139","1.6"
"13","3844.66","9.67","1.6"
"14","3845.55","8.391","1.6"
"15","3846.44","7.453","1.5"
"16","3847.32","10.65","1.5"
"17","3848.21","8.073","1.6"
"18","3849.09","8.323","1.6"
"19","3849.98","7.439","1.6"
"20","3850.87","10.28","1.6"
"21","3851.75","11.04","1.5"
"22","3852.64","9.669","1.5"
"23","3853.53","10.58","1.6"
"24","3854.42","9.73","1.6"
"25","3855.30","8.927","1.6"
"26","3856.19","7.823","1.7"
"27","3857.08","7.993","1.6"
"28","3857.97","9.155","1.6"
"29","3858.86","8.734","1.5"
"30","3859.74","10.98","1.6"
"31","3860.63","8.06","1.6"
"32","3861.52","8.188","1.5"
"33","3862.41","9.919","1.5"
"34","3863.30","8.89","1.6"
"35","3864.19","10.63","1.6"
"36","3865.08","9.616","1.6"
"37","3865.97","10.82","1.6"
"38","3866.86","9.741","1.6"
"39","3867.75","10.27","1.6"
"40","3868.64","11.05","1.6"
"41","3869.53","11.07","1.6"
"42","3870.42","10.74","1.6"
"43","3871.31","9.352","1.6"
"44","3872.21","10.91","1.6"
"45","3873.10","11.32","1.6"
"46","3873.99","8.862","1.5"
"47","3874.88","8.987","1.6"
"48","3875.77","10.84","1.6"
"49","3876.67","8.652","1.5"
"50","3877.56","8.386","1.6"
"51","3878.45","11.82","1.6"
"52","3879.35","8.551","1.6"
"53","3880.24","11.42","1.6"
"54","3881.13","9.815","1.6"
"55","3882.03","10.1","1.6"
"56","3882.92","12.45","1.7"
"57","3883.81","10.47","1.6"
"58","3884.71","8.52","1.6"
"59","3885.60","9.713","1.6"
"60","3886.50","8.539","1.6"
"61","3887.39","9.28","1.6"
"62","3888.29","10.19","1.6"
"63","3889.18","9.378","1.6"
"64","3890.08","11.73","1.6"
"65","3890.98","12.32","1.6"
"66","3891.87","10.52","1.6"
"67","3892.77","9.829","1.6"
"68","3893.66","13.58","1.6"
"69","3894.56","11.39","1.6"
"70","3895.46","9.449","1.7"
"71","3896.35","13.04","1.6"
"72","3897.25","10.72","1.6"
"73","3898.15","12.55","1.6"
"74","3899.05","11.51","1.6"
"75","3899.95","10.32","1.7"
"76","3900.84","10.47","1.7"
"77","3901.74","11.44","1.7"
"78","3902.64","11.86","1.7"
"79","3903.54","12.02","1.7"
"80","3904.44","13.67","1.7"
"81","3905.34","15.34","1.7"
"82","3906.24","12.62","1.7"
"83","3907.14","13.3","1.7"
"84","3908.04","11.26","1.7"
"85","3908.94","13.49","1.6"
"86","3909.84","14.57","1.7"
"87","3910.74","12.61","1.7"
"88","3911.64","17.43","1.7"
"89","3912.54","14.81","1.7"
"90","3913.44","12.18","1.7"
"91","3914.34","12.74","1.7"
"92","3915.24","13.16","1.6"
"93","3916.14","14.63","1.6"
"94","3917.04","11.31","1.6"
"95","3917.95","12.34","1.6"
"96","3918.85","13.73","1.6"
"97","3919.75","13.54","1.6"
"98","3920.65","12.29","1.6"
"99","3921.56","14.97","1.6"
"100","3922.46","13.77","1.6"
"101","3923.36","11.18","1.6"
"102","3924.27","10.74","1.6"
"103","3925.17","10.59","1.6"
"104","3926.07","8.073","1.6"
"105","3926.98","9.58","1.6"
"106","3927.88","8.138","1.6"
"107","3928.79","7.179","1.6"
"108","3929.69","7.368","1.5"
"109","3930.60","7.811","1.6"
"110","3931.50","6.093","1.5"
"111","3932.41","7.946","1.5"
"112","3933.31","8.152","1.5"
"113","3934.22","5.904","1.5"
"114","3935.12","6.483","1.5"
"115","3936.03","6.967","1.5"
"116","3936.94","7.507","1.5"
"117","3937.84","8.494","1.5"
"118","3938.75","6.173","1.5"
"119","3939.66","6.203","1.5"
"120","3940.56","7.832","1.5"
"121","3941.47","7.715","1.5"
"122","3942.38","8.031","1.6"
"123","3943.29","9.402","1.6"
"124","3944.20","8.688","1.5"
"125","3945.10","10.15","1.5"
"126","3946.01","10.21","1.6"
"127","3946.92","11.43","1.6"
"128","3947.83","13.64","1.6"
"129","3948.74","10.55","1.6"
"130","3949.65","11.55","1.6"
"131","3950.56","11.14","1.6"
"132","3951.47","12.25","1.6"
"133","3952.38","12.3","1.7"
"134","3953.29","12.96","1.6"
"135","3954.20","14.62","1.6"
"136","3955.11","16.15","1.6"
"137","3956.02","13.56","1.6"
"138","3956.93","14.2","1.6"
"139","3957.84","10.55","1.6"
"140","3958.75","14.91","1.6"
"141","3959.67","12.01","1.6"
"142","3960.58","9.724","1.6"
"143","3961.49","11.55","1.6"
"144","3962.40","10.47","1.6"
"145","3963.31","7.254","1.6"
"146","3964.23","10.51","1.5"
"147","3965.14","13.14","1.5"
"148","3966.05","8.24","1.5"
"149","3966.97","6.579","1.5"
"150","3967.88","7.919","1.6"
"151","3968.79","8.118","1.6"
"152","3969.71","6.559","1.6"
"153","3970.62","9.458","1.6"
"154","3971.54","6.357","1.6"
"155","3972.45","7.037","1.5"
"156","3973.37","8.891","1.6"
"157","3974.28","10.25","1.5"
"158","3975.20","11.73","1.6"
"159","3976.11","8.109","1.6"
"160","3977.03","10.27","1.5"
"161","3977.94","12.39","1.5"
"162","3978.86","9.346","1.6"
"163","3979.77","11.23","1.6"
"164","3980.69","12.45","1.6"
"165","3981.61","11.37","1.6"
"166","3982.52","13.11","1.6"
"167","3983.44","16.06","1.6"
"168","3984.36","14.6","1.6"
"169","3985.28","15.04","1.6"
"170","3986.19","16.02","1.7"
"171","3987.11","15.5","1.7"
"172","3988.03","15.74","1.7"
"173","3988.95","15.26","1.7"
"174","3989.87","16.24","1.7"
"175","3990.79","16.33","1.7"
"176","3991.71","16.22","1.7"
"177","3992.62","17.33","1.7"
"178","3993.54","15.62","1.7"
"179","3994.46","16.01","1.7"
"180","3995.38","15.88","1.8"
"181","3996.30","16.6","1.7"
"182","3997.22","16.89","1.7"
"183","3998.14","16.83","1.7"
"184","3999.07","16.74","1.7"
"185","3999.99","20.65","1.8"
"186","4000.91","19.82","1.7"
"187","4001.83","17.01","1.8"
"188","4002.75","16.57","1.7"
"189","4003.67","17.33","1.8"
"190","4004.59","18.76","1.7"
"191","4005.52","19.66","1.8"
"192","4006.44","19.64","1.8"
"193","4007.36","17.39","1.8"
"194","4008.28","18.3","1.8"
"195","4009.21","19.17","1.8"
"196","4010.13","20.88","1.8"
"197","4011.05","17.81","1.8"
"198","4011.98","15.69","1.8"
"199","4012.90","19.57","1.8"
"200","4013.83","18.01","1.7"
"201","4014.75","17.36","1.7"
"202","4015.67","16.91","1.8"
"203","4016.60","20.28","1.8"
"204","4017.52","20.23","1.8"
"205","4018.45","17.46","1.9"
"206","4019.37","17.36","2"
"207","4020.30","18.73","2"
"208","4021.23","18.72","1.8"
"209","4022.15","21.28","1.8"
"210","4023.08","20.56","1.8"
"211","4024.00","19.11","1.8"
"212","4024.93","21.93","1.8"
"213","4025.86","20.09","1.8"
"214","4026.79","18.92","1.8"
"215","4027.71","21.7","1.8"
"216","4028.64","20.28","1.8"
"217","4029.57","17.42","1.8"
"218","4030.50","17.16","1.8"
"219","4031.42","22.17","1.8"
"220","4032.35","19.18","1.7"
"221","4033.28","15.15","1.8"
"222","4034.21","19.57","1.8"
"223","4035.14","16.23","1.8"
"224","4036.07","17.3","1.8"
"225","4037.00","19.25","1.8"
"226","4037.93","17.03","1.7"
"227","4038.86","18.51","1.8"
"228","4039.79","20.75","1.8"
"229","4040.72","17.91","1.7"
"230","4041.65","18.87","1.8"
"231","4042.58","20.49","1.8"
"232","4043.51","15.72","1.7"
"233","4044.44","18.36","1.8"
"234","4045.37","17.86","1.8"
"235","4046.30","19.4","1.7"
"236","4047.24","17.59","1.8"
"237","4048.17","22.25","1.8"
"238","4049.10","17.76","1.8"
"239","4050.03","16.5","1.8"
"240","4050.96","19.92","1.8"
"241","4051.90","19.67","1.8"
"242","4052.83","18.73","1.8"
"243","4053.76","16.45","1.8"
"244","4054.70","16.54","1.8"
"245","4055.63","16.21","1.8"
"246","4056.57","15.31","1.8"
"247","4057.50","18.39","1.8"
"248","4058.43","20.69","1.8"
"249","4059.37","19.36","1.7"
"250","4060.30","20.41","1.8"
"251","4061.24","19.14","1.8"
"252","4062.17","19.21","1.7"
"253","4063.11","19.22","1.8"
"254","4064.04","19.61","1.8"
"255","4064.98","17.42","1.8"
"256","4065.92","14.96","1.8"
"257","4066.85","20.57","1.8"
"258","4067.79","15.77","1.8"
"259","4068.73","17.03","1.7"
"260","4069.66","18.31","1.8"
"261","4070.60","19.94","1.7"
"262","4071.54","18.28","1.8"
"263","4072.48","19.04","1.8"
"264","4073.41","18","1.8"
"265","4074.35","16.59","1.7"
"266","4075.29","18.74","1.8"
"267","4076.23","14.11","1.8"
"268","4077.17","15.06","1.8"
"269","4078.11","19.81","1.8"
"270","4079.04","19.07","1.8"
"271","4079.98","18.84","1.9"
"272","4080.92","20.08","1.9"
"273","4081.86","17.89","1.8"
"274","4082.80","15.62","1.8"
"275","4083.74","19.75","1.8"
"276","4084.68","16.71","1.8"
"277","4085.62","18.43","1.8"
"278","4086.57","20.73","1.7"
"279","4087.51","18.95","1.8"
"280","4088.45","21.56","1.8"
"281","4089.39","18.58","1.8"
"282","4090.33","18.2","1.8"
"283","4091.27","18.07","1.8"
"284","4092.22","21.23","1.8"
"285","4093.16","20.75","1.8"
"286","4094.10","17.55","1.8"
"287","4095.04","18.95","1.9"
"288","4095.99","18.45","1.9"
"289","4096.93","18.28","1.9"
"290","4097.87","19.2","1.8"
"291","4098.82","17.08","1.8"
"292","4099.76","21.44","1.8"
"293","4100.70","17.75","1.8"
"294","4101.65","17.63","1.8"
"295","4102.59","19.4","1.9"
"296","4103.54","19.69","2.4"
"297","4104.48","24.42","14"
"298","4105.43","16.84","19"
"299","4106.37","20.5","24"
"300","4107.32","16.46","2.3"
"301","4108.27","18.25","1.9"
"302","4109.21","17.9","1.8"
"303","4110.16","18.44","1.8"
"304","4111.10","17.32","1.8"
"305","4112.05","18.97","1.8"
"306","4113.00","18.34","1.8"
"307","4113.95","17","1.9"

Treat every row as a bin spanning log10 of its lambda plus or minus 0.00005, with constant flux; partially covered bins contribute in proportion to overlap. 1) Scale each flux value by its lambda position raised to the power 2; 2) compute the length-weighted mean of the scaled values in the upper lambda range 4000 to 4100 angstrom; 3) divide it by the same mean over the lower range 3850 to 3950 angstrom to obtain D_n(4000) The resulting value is 1.92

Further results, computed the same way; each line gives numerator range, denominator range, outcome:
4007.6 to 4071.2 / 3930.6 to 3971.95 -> 1.99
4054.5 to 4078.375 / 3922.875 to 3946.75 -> 2.34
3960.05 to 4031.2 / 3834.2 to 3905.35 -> 1.65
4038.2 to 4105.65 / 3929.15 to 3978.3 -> 2.03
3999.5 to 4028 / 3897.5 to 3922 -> 1.54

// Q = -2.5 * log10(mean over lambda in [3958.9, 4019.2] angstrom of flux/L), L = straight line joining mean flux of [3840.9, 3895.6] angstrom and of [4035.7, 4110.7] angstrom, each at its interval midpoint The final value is 0.05 mag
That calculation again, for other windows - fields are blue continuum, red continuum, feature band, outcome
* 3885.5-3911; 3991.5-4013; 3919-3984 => 0.407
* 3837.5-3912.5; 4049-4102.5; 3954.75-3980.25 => 0.346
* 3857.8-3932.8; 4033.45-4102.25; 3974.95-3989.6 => 0.129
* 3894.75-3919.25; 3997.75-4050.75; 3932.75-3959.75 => 0.392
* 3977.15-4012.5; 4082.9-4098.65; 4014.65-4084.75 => -0.044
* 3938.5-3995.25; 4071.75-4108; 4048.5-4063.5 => -0.103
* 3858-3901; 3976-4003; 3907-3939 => 0.128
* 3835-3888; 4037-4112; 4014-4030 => -0.185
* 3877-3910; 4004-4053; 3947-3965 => 0.211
